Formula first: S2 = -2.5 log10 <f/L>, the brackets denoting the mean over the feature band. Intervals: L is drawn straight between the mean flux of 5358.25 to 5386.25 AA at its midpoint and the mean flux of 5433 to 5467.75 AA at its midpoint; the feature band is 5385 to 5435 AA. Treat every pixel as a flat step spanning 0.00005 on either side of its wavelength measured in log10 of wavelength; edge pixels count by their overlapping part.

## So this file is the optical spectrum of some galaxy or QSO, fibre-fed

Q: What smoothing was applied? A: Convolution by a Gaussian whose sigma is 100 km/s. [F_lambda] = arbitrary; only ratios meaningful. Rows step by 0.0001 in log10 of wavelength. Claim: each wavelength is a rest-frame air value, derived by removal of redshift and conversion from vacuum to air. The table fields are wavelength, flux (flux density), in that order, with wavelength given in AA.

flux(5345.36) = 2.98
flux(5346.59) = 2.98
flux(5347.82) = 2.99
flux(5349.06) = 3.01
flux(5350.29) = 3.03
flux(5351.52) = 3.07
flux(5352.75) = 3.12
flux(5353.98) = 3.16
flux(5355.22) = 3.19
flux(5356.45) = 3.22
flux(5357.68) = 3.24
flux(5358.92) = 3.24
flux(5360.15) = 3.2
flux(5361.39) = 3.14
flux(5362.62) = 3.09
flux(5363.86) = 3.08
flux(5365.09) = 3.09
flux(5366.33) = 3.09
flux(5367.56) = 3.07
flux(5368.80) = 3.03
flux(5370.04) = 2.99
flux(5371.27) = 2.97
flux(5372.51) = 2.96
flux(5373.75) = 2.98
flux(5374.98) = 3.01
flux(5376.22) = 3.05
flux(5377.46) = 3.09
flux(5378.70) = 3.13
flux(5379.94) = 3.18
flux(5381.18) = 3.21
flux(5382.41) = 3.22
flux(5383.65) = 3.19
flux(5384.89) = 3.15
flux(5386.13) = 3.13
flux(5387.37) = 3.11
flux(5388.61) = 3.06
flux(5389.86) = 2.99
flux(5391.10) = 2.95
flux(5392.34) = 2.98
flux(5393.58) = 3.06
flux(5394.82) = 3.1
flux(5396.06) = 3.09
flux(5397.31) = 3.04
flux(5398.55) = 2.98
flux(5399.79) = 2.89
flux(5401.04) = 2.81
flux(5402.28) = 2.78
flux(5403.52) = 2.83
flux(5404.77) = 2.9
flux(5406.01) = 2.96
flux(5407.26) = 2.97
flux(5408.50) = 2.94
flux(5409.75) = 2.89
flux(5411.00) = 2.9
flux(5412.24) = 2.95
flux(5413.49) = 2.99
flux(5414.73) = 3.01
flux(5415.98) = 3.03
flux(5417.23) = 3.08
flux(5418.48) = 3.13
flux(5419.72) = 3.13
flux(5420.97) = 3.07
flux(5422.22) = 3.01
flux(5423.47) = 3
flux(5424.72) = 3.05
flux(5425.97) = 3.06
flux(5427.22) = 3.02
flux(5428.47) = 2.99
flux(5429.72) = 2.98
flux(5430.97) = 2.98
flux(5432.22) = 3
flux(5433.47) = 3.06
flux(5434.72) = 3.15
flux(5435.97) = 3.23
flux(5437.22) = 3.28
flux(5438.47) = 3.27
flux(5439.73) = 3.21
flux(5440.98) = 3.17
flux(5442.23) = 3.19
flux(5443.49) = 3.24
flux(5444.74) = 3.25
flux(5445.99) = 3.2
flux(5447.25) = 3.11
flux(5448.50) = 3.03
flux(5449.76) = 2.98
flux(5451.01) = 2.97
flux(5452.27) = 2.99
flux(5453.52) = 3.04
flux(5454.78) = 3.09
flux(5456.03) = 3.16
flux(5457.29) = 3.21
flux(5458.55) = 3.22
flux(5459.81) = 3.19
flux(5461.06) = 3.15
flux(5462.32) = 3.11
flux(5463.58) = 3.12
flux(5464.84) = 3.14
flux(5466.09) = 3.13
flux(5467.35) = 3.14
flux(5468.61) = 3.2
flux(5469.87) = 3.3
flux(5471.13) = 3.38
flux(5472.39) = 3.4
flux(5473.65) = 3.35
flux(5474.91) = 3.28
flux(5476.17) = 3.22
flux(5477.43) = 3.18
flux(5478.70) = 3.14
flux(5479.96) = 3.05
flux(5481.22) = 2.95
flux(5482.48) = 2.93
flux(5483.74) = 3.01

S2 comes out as 0.04 mag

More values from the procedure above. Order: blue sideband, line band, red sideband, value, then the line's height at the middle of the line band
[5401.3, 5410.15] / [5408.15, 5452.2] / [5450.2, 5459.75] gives -0.027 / 3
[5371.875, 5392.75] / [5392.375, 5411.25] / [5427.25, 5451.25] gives 0.054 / 3.1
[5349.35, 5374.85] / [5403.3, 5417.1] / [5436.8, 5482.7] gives 0.064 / 3.13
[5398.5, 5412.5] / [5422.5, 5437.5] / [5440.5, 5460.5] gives -0.014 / 3.02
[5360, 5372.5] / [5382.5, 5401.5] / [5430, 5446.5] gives 0.021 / 3.1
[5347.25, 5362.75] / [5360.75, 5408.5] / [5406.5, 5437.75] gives 0.020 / 3.09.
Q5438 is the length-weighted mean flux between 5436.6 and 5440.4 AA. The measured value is 3.25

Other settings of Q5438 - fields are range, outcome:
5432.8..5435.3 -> 3.11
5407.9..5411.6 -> 2.9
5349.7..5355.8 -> 3.11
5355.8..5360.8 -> 3.22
